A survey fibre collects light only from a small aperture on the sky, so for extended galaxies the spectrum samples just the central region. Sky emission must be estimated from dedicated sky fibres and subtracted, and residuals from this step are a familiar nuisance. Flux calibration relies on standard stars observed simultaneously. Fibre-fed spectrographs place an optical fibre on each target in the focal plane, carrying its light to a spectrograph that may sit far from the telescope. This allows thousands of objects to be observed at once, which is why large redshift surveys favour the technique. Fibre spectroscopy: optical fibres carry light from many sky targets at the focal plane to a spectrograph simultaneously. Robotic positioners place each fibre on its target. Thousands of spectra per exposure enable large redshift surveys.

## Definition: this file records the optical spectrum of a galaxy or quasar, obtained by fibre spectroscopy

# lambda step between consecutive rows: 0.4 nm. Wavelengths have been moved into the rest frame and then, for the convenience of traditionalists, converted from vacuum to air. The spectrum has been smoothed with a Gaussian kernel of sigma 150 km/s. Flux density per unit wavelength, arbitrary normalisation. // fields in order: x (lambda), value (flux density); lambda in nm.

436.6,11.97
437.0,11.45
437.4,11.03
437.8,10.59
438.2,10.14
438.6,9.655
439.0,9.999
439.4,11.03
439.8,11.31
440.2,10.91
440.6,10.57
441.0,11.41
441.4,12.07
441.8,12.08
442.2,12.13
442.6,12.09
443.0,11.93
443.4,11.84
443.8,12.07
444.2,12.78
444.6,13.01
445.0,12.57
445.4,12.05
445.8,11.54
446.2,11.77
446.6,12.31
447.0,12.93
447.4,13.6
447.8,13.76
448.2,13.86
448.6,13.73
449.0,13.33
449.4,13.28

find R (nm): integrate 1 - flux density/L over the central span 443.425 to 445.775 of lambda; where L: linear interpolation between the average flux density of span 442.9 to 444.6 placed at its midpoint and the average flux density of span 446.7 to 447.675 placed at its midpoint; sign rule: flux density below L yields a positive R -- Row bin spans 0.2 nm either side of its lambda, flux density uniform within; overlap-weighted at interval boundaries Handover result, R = 0.02 nm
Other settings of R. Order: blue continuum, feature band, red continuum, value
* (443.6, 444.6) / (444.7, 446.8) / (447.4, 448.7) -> 0.15 nm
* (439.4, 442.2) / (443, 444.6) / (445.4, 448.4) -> -0.03 nm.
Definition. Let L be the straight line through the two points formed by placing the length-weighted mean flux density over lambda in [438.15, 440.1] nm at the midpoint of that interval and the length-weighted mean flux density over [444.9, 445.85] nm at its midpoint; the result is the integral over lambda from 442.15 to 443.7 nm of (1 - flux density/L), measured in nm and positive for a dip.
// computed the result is -0.07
